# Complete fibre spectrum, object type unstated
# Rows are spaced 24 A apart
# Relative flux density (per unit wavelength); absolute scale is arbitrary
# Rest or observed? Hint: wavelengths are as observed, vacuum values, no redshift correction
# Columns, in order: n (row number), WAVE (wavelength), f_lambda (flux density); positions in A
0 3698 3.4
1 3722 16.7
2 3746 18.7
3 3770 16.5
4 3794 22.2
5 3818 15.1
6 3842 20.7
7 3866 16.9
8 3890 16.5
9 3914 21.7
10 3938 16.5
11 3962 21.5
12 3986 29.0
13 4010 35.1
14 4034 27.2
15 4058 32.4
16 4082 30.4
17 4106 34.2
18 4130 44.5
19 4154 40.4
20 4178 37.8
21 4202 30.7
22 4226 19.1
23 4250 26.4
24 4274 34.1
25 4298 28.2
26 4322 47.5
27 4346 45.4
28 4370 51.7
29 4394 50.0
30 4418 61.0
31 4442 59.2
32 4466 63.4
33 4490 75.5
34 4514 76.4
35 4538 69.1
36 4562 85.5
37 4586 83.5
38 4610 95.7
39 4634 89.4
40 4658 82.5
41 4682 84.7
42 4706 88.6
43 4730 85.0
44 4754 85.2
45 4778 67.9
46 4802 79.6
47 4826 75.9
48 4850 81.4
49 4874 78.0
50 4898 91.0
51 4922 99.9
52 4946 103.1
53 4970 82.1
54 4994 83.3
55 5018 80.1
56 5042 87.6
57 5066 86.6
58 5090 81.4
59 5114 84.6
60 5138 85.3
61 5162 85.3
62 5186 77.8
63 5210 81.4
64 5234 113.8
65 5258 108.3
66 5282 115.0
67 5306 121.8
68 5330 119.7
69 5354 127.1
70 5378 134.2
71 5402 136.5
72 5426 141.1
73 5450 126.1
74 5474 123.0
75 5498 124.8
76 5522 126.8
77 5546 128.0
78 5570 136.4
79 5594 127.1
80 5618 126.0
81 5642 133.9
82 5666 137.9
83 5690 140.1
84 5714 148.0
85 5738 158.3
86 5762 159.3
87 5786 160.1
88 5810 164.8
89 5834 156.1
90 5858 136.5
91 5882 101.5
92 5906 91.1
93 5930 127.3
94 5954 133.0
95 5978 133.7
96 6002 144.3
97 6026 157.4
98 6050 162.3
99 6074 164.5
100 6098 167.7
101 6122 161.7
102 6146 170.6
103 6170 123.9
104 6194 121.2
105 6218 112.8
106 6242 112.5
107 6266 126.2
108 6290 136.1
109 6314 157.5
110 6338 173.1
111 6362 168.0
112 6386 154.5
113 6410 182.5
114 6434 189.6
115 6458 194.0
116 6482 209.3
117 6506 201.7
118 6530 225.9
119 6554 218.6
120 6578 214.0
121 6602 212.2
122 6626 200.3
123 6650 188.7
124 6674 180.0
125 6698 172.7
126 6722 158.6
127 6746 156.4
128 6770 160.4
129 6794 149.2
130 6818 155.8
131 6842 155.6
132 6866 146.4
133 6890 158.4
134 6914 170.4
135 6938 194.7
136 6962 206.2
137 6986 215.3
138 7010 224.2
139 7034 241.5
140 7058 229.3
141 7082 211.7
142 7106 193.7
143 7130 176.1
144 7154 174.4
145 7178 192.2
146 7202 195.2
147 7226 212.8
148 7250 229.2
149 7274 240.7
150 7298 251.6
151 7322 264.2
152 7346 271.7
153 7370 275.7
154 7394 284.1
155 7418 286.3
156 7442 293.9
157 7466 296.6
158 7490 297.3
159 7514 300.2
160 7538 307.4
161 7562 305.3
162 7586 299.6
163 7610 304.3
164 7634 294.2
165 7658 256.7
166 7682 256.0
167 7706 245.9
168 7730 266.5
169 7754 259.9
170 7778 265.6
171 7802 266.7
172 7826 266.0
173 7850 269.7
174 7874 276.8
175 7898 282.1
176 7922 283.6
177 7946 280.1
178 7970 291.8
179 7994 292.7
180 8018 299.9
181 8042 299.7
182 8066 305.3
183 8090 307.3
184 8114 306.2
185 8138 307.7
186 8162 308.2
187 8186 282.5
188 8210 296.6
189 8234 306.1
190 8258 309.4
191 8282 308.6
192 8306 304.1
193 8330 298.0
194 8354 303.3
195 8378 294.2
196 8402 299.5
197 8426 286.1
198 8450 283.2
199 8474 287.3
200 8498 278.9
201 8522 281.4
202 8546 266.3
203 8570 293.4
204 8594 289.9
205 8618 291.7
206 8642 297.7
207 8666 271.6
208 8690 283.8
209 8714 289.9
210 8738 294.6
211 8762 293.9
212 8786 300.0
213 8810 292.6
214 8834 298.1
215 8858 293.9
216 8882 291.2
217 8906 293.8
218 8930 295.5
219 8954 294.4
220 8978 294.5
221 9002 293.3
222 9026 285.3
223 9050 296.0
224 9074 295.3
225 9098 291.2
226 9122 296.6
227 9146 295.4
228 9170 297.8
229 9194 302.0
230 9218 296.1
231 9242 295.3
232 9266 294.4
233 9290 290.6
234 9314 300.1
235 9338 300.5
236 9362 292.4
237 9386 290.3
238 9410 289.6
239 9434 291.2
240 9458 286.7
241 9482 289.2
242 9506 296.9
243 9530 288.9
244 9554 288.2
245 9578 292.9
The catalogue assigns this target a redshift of 0.000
